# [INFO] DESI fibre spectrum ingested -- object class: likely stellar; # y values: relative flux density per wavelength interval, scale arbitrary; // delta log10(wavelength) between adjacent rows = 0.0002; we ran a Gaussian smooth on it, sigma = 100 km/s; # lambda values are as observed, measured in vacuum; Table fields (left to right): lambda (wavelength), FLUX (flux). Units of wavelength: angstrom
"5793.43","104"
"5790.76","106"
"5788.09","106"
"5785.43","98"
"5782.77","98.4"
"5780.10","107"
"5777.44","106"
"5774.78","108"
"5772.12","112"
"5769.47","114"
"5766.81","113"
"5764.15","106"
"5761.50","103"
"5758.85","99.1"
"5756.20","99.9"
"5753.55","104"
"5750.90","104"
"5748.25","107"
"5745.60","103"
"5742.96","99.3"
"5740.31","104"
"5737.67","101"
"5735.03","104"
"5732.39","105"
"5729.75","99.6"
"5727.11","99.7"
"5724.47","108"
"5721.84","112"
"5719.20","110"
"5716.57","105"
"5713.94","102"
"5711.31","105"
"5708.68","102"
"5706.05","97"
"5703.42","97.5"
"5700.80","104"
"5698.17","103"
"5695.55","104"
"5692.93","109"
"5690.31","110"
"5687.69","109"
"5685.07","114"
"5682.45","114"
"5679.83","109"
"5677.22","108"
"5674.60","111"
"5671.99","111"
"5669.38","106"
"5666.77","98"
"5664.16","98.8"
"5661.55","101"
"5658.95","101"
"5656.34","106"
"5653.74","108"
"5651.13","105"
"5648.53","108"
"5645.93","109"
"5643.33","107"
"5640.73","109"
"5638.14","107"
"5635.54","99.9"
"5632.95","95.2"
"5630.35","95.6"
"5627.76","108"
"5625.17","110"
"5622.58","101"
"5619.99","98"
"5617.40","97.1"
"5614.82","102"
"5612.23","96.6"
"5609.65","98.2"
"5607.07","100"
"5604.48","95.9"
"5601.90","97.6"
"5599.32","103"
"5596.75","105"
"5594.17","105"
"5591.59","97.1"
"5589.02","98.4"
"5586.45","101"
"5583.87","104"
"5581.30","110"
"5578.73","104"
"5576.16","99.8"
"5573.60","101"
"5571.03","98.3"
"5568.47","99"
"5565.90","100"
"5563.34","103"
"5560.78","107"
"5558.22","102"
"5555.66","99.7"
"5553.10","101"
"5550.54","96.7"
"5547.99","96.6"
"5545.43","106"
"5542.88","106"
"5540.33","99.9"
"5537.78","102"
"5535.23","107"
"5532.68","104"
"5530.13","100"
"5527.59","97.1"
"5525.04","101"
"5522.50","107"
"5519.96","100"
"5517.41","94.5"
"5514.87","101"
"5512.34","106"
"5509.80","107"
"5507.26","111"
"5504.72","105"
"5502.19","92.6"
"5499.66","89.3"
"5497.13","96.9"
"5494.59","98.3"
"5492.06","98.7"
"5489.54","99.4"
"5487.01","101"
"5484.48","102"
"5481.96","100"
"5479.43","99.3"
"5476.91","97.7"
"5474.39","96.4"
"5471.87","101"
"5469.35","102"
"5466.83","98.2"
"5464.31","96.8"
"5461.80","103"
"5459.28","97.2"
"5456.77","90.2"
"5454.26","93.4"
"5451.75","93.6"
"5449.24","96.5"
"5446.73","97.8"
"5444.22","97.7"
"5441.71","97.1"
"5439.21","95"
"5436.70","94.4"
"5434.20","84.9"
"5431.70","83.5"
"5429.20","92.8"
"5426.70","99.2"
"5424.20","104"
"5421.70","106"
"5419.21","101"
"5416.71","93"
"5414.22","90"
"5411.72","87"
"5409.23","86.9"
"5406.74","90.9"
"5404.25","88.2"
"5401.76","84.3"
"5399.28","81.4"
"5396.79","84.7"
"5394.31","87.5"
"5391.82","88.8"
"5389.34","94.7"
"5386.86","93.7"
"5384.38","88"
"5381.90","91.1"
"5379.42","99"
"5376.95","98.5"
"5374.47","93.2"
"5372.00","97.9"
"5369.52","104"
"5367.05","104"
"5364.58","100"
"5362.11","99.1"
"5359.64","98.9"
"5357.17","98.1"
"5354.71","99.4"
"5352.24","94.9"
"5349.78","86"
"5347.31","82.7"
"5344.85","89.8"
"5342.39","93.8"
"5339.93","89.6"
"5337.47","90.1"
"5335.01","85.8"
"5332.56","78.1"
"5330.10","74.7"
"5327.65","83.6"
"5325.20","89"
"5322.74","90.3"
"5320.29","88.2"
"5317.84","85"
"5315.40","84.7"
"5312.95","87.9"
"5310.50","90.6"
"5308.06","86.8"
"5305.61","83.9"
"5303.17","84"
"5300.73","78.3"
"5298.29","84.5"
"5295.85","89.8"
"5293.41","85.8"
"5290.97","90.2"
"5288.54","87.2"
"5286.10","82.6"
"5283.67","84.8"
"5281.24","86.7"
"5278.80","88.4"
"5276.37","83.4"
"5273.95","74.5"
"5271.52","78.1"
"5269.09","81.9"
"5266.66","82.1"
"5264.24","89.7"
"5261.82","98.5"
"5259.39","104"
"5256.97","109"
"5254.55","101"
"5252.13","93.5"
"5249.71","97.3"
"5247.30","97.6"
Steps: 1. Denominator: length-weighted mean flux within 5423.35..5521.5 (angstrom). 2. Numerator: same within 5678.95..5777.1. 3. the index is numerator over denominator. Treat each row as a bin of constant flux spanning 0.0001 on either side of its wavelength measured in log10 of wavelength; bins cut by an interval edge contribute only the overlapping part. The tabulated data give 1.08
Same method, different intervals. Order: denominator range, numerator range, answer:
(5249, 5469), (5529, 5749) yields 1.13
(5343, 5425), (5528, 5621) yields 1.08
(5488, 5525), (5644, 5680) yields 1.05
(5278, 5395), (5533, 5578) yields 1.13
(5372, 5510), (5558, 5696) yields 1.09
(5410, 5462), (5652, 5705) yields 1.12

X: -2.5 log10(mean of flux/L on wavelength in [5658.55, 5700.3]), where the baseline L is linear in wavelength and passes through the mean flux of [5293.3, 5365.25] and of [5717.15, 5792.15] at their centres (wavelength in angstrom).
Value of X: -0.05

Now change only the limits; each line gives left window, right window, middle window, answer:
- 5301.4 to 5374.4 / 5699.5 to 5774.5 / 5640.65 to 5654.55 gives -0.065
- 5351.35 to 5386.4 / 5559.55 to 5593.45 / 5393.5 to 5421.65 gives 0.103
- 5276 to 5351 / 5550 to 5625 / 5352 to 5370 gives -0.130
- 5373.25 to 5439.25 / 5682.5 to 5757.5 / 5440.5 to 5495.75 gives -0.042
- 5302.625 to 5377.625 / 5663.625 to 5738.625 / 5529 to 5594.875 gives -0.022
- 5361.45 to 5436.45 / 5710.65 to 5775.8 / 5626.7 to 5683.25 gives -0.033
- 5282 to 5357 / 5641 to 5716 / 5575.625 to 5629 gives 0.002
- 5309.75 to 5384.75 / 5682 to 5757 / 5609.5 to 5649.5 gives -0.013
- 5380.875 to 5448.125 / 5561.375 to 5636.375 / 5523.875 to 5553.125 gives -0.038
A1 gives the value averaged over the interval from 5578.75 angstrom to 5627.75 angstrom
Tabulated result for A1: 101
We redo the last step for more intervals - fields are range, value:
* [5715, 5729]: 107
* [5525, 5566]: 102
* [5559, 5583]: 102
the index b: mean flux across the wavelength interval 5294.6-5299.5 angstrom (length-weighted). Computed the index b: 87.1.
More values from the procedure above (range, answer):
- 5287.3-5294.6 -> 87.7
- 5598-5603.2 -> 100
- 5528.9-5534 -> 102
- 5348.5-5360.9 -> 95.4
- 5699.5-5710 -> 100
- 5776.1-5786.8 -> 102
